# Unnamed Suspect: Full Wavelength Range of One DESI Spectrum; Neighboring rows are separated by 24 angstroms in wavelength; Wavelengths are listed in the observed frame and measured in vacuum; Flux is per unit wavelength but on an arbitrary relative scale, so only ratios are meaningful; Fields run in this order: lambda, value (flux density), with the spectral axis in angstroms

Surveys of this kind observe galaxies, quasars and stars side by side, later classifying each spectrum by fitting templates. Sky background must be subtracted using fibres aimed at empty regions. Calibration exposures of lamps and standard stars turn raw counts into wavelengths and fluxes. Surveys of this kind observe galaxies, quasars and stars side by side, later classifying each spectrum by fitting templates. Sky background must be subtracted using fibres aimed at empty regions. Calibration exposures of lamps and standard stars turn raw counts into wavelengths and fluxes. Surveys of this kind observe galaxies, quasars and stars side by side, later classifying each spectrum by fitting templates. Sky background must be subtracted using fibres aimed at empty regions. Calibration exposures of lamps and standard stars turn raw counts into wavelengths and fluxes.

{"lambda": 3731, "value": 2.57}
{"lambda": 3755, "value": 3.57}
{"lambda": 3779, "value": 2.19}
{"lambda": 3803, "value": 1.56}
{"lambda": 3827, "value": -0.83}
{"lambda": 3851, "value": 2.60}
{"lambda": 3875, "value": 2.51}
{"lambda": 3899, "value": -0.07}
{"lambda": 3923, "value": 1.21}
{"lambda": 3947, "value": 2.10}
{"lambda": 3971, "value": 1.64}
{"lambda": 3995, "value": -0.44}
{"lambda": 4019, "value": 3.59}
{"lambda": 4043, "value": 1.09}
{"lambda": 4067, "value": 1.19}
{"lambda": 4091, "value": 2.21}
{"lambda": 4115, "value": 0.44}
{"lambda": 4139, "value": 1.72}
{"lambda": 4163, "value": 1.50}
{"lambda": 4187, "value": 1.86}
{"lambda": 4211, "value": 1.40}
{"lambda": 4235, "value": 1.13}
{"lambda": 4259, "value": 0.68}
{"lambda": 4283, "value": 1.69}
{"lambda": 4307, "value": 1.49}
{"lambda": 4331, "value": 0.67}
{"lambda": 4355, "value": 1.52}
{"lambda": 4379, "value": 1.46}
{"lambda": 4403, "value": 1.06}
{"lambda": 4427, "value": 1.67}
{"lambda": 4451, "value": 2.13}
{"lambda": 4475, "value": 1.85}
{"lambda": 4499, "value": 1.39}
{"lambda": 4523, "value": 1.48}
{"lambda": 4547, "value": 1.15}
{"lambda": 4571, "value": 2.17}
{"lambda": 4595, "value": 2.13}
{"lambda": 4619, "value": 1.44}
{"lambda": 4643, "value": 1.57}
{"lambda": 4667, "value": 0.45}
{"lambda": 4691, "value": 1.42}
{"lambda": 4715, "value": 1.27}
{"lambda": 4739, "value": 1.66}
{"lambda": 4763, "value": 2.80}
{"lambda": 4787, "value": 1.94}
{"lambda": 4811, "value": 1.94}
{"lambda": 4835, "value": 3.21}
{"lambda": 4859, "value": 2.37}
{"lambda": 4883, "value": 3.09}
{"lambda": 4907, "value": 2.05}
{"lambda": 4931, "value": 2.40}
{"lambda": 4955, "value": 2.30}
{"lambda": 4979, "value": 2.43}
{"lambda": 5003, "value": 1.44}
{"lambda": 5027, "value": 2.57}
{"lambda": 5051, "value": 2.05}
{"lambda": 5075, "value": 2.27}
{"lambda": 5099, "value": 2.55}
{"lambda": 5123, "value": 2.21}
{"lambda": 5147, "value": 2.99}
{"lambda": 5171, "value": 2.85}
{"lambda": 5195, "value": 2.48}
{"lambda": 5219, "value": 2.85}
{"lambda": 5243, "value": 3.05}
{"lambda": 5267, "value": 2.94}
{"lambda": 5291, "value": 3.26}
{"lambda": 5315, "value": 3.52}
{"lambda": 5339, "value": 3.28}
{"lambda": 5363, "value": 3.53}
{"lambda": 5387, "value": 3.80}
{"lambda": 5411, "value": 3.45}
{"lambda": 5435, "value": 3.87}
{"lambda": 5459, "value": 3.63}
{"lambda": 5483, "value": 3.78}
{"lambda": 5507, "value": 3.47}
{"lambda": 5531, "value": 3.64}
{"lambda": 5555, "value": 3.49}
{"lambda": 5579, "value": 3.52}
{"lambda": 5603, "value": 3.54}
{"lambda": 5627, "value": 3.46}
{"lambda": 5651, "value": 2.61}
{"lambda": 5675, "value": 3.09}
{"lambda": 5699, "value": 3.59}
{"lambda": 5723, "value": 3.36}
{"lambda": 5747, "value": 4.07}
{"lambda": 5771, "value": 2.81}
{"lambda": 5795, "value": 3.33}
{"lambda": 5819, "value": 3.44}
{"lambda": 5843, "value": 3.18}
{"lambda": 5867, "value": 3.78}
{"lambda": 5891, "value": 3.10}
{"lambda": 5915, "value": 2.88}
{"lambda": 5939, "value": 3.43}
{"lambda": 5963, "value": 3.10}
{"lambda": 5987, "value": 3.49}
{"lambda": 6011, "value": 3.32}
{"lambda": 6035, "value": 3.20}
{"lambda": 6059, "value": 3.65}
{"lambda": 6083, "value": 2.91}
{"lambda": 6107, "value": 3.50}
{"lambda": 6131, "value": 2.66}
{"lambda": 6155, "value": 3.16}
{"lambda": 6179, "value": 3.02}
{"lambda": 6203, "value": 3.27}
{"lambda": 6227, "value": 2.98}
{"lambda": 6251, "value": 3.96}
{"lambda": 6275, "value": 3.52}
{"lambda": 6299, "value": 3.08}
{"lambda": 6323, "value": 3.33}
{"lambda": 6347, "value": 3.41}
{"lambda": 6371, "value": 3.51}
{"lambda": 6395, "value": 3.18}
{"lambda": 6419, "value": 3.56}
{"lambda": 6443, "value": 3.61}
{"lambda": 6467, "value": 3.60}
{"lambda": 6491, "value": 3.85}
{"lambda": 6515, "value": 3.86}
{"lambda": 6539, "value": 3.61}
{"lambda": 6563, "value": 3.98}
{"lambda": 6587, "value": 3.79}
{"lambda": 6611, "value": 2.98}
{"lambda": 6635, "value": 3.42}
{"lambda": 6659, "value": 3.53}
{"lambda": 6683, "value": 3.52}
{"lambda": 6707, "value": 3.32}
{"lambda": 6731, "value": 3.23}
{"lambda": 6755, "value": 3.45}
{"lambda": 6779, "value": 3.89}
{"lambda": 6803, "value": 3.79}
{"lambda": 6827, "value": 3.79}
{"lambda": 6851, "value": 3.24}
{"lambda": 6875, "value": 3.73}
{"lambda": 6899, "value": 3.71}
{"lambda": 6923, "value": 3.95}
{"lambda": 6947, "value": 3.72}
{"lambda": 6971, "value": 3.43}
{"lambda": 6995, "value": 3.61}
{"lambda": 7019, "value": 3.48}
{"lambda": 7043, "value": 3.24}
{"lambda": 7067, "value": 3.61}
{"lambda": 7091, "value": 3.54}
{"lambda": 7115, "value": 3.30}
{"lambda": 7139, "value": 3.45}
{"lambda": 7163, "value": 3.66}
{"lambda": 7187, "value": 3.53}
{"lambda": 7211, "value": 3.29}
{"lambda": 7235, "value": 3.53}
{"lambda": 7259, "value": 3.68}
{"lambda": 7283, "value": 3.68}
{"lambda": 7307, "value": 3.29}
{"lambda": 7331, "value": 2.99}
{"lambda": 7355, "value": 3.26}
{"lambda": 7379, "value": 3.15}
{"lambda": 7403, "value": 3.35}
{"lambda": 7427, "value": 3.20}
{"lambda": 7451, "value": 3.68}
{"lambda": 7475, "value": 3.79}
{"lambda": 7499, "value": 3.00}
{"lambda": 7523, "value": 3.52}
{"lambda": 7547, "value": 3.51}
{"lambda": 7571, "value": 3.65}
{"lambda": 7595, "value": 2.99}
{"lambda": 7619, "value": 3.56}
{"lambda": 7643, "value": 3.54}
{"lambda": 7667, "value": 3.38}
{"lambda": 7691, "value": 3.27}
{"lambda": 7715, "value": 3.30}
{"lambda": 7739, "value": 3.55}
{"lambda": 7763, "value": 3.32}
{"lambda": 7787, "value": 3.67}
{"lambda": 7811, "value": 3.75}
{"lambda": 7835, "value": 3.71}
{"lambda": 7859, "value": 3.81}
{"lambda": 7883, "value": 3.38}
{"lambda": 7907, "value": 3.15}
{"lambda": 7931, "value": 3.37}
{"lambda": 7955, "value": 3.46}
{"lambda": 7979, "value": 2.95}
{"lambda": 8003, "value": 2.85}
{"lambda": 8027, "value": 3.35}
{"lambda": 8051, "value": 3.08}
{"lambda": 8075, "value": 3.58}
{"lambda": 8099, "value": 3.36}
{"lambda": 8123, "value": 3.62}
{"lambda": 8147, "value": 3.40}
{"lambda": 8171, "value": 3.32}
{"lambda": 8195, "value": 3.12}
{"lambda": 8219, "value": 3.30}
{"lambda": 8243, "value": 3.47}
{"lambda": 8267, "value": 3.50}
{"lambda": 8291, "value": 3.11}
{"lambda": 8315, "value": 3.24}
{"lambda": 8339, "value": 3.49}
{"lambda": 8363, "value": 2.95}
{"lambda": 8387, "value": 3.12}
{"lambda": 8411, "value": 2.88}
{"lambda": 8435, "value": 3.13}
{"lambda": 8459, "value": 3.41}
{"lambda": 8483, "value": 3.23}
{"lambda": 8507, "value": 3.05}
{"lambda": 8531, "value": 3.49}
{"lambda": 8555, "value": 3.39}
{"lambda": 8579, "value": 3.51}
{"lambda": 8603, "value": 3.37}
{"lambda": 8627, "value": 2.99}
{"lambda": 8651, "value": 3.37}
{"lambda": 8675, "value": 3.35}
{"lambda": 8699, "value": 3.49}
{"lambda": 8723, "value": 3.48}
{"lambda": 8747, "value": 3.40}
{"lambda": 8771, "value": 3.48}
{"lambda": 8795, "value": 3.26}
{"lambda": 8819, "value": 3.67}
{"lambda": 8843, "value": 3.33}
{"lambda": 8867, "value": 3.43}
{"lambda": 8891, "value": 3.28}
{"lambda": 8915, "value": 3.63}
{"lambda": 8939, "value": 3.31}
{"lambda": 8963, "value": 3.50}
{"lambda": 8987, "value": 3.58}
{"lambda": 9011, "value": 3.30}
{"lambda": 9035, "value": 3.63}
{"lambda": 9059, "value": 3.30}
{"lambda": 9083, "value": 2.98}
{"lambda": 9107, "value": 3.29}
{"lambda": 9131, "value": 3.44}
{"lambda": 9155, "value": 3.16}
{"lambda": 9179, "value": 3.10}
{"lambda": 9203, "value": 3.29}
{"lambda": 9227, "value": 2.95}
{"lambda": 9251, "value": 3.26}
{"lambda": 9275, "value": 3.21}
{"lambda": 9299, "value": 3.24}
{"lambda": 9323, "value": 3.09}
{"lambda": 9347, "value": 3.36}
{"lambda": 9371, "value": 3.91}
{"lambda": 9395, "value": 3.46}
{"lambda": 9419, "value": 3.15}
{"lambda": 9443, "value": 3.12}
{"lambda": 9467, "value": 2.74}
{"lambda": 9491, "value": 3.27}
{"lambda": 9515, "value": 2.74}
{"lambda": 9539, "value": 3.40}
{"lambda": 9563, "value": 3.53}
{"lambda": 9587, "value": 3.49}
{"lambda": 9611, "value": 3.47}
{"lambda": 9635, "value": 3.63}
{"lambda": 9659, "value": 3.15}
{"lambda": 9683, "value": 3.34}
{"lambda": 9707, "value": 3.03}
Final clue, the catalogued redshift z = 0.183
